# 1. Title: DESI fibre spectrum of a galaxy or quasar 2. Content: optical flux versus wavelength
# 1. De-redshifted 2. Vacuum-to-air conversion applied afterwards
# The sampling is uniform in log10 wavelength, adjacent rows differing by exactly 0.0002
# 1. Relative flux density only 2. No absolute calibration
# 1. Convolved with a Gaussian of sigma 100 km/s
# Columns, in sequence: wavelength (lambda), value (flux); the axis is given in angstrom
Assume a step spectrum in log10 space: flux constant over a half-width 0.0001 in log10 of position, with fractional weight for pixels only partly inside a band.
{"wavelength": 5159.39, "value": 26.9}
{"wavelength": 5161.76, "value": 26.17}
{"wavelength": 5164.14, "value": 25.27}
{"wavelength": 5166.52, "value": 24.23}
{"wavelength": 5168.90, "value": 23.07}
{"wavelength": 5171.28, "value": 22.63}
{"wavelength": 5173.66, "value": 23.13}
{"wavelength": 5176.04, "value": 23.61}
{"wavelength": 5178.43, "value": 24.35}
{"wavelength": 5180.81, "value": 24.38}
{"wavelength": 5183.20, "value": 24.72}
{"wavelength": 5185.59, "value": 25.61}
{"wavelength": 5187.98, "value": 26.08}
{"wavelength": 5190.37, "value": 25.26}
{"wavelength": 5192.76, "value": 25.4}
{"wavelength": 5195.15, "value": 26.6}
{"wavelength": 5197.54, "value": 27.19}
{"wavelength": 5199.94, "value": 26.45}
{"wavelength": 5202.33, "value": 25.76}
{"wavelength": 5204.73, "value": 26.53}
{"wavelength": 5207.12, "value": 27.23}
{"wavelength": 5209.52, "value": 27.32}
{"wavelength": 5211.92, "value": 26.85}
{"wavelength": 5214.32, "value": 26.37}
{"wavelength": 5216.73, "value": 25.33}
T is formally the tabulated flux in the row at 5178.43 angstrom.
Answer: 24.35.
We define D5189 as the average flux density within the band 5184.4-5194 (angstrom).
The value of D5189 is 25.6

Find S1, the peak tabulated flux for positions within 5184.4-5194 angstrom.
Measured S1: 26.08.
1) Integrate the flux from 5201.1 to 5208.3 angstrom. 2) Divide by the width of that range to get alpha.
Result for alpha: 26.5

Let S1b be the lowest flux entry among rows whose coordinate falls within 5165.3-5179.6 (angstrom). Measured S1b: 22.63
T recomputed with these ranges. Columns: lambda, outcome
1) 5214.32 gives 26.37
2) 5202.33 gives 25.76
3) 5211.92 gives 26.85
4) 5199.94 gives 26.45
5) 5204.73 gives 26.53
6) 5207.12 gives 27.23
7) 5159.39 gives 26.9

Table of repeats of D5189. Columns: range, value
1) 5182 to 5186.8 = 25.1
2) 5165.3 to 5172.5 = 23.3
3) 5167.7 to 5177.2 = 23.1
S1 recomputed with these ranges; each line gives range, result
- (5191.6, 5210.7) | 27.32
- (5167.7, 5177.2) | 23.61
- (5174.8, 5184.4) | 24.72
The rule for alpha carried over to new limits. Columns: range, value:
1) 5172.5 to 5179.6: 23.7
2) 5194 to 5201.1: 26.7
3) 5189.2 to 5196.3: 25.8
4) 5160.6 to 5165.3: 25.7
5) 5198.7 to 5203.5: 26.1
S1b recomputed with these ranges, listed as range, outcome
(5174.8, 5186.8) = 23.61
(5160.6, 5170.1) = 23.07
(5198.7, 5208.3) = 25.76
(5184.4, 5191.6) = 25.26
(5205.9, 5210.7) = 27.23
